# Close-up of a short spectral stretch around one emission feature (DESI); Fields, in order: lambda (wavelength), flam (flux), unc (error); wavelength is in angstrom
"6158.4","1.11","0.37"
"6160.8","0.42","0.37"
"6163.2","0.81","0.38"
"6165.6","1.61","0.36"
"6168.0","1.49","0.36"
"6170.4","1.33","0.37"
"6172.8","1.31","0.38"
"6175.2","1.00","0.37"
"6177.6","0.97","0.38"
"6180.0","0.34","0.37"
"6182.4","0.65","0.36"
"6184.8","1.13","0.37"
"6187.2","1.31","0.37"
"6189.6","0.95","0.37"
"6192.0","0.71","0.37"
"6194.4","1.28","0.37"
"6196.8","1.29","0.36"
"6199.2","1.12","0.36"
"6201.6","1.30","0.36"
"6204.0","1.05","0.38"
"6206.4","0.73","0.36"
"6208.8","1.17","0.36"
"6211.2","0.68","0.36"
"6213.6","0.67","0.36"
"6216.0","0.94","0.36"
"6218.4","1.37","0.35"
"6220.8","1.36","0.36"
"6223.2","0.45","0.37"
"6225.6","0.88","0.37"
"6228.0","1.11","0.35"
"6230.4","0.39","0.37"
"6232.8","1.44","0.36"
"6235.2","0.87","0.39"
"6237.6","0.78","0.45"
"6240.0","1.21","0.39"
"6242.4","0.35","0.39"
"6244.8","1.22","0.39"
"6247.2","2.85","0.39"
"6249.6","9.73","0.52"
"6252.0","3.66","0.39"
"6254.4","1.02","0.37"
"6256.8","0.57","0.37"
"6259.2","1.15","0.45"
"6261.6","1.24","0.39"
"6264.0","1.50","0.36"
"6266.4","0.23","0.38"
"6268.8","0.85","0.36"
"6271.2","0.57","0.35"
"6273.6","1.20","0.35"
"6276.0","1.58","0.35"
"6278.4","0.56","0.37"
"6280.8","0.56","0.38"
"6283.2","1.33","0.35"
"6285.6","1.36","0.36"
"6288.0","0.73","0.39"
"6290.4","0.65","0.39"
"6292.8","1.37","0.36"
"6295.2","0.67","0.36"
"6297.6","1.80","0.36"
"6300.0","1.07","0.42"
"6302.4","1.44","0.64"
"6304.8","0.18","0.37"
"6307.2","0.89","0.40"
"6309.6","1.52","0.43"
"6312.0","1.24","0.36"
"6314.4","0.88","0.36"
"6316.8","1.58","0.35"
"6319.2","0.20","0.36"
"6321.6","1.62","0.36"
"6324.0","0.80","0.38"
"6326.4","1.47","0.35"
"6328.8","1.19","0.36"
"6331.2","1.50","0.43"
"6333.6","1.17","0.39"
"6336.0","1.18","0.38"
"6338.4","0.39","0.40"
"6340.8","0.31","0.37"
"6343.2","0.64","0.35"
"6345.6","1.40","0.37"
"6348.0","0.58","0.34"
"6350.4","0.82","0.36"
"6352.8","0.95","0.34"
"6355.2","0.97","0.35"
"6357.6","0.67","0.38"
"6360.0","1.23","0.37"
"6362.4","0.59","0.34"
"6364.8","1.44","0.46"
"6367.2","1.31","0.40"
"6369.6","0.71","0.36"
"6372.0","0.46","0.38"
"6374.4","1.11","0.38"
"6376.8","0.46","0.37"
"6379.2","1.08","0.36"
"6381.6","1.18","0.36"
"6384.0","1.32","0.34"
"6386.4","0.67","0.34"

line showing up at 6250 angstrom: Hgamma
